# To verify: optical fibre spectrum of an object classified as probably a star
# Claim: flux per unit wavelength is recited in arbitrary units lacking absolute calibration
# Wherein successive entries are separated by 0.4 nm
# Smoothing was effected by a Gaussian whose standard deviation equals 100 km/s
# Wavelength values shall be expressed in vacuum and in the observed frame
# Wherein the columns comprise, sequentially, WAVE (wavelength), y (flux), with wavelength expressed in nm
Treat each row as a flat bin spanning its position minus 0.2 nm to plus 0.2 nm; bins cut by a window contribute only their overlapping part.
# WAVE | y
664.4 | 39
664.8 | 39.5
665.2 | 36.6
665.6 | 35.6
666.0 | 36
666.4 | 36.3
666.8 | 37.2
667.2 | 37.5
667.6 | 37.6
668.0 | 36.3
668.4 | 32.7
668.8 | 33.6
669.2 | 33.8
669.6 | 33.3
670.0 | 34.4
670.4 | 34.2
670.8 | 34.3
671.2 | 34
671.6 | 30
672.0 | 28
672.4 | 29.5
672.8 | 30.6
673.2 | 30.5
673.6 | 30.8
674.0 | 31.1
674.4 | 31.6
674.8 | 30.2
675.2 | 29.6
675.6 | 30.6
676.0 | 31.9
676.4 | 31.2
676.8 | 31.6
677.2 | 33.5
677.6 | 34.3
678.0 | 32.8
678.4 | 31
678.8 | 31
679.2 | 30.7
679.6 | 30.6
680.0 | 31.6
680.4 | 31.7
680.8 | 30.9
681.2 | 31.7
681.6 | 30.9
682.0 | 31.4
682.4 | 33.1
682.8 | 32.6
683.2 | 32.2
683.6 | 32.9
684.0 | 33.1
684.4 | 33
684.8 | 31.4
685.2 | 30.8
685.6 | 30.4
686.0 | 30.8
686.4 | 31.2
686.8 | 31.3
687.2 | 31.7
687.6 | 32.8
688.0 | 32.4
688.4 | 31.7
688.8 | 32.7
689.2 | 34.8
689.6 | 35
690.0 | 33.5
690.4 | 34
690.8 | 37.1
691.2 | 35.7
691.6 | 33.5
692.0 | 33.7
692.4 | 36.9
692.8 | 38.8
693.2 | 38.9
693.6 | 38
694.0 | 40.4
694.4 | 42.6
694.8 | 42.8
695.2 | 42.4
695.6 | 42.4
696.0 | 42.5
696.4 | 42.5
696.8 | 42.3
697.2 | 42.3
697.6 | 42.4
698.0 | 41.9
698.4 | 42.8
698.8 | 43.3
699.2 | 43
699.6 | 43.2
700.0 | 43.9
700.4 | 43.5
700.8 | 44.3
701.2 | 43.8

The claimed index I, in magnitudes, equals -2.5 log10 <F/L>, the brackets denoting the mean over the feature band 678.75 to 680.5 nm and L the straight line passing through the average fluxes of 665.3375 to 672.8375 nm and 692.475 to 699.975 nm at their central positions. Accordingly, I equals 0.19 mag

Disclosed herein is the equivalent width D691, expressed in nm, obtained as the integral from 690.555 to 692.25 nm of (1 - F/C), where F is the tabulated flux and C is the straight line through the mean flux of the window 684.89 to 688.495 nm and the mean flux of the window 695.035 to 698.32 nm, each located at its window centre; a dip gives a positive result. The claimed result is 0.07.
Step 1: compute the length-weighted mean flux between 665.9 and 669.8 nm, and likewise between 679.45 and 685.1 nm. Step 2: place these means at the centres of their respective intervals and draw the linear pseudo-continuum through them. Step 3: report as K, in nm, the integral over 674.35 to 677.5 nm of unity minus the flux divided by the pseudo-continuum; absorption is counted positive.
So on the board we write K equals 0.20 nm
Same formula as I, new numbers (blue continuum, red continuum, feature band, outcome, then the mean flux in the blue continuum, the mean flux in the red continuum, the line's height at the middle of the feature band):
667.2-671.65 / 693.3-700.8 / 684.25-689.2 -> 0.231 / 34.3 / 42.4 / 39.3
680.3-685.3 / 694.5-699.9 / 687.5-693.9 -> 0.082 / 32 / 42.6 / 37.8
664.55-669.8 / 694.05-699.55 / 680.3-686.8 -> 0.238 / 35.9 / 42.5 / 39.5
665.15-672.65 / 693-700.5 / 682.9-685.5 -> 0.196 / 34.2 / 42.1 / 38.6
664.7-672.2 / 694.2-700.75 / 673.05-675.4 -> 0.185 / 34.7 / 42.8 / 36.3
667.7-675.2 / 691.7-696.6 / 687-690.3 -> 0.153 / 32.2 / 40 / 38.1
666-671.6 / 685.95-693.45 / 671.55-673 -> 0.179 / 34.9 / 34.1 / 34.7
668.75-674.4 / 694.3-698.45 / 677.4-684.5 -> 0.126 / 32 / 42.4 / 35.9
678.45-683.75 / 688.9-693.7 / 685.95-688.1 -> 0.075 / 31.6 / 35.7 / 34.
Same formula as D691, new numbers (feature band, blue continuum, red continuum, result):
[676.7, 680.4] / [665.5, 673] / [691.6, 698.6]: 0.45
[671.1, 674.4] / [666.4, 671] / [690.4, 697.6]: 0.48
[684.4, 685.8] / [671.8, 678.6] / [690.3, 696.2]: 0.16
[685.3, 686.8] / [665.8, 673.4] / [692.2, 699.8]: 0.30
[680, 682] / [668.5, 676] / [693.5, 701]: 0.23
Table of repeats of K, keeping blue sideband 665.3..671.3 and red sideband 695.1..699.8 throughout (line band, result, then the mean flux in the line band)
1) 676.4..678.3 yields 0.24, 32.7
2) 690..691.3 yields 0.18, 35.3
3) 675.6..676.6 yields 0.16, 31.4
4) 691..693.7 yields 0.32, 36.4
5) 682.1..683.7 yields 0.26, 32.6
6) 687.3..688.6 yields 0.26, 32.3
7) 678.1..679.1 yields 0.18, 31.1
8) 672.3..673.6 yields 0.21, 30.3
